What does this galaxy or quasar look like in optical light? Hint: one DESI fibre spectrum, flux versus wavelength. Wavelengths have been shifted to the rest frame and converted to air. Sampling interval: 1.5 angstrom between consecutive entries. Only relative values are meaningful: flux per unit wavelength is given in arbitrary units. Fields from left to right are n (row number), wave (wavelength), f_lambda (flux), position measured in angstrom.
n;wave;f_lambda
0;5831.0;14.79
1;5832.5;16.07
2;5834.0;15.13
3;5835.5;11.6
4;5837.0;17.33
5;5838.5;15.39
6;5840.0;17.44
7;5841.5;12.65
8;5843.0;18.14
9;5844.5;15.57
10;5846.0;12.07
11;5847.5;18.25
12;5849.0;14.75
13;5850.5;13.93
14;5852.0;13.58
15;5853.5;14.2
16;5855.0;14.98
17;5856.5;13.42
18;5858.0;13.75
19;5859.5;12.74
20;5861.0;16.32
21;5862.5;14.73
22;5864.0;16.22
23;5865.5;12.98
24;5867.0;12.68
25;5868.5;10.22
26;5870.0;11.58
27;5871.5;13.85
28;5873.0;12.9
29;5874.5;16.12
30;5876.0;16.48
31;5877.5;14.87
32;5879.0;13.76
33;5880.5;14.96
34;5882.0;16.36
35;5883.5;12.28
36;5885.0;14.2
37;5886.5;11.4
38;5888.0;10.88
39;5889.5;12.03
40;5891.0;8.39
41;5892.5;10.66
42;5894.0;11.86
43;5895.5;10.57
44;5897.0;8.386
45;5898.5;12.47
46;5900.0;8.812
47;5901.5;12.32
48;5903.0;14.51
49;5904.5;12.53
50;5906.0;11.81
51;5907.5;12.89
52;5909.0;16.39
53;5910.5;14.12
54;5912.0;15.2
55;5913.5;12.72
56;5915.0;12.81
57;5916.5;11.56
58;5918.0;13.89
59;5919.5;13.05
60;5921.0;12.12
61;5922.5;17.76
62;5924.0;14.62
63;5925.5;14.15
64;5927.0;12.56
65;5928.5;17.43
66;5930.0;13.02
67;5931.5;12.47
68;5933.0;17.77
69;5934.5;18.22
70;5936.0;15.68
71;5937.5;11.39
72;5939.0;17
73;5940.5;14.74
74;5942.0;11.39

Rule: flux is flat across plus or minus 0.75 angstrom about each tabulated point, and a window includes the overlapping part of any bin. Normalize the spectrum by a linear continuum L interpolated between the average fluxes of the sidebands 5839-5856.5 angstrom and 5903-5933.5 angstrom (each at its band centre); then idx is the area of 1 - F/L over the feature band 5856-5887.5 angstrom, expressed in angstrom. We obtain 1.6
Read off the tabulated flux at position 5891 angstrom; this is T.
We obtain 8.39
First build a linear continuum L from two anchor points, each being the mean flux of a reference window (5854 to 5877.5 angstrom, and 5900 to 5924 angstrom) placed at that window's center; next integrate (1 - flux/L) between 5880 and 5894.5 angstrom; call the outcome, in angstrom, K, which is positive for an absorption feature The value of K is 1.6 angstrom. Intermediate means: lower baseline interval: 14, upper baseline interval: 13.5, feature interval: 12.3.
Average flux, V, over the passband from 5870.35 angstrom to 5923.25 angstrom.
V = 13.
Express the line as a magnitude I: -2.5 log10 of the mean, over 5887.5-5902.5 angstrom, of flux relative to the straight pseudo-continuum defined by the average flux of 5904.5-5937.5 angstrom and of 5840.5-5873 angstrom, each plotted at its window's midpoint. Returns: 0.30 mag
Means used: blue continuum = 14.1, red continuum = 14.2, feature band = 10.7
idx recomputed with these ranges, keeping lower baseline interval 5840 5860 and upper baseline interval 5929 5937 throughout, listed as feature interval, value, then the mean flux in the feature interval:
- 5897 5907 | 2.16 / 11.8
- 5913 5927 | 1.52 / 13.6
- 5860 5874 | 1.16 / 13.5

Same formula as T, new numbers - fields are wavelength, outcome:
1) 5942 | 11.39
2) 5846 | 12.07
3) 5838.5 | 15.39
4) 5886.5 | 11.4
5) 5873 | 12.9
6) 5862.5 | 14.73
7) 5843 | 18.14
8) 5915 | 12.81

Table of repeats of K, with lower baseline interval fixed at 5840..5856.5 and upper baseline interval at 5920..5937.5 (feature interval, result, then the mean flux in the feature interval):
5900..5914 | 1.4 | 13.4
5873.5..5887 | 0.3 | 14.5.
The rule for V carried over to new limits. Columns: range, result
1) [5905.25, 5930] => 13.9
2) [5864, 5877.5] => 13.6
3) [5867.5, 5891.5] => 13.2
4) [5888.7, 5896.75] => 10.6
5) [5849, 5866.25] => 14.3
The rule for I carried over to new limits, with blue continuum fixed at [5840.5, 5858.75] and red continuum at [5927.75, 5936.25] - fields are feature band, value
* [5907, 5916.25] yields 0.116 mag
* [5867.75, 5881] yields 0.087 mag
